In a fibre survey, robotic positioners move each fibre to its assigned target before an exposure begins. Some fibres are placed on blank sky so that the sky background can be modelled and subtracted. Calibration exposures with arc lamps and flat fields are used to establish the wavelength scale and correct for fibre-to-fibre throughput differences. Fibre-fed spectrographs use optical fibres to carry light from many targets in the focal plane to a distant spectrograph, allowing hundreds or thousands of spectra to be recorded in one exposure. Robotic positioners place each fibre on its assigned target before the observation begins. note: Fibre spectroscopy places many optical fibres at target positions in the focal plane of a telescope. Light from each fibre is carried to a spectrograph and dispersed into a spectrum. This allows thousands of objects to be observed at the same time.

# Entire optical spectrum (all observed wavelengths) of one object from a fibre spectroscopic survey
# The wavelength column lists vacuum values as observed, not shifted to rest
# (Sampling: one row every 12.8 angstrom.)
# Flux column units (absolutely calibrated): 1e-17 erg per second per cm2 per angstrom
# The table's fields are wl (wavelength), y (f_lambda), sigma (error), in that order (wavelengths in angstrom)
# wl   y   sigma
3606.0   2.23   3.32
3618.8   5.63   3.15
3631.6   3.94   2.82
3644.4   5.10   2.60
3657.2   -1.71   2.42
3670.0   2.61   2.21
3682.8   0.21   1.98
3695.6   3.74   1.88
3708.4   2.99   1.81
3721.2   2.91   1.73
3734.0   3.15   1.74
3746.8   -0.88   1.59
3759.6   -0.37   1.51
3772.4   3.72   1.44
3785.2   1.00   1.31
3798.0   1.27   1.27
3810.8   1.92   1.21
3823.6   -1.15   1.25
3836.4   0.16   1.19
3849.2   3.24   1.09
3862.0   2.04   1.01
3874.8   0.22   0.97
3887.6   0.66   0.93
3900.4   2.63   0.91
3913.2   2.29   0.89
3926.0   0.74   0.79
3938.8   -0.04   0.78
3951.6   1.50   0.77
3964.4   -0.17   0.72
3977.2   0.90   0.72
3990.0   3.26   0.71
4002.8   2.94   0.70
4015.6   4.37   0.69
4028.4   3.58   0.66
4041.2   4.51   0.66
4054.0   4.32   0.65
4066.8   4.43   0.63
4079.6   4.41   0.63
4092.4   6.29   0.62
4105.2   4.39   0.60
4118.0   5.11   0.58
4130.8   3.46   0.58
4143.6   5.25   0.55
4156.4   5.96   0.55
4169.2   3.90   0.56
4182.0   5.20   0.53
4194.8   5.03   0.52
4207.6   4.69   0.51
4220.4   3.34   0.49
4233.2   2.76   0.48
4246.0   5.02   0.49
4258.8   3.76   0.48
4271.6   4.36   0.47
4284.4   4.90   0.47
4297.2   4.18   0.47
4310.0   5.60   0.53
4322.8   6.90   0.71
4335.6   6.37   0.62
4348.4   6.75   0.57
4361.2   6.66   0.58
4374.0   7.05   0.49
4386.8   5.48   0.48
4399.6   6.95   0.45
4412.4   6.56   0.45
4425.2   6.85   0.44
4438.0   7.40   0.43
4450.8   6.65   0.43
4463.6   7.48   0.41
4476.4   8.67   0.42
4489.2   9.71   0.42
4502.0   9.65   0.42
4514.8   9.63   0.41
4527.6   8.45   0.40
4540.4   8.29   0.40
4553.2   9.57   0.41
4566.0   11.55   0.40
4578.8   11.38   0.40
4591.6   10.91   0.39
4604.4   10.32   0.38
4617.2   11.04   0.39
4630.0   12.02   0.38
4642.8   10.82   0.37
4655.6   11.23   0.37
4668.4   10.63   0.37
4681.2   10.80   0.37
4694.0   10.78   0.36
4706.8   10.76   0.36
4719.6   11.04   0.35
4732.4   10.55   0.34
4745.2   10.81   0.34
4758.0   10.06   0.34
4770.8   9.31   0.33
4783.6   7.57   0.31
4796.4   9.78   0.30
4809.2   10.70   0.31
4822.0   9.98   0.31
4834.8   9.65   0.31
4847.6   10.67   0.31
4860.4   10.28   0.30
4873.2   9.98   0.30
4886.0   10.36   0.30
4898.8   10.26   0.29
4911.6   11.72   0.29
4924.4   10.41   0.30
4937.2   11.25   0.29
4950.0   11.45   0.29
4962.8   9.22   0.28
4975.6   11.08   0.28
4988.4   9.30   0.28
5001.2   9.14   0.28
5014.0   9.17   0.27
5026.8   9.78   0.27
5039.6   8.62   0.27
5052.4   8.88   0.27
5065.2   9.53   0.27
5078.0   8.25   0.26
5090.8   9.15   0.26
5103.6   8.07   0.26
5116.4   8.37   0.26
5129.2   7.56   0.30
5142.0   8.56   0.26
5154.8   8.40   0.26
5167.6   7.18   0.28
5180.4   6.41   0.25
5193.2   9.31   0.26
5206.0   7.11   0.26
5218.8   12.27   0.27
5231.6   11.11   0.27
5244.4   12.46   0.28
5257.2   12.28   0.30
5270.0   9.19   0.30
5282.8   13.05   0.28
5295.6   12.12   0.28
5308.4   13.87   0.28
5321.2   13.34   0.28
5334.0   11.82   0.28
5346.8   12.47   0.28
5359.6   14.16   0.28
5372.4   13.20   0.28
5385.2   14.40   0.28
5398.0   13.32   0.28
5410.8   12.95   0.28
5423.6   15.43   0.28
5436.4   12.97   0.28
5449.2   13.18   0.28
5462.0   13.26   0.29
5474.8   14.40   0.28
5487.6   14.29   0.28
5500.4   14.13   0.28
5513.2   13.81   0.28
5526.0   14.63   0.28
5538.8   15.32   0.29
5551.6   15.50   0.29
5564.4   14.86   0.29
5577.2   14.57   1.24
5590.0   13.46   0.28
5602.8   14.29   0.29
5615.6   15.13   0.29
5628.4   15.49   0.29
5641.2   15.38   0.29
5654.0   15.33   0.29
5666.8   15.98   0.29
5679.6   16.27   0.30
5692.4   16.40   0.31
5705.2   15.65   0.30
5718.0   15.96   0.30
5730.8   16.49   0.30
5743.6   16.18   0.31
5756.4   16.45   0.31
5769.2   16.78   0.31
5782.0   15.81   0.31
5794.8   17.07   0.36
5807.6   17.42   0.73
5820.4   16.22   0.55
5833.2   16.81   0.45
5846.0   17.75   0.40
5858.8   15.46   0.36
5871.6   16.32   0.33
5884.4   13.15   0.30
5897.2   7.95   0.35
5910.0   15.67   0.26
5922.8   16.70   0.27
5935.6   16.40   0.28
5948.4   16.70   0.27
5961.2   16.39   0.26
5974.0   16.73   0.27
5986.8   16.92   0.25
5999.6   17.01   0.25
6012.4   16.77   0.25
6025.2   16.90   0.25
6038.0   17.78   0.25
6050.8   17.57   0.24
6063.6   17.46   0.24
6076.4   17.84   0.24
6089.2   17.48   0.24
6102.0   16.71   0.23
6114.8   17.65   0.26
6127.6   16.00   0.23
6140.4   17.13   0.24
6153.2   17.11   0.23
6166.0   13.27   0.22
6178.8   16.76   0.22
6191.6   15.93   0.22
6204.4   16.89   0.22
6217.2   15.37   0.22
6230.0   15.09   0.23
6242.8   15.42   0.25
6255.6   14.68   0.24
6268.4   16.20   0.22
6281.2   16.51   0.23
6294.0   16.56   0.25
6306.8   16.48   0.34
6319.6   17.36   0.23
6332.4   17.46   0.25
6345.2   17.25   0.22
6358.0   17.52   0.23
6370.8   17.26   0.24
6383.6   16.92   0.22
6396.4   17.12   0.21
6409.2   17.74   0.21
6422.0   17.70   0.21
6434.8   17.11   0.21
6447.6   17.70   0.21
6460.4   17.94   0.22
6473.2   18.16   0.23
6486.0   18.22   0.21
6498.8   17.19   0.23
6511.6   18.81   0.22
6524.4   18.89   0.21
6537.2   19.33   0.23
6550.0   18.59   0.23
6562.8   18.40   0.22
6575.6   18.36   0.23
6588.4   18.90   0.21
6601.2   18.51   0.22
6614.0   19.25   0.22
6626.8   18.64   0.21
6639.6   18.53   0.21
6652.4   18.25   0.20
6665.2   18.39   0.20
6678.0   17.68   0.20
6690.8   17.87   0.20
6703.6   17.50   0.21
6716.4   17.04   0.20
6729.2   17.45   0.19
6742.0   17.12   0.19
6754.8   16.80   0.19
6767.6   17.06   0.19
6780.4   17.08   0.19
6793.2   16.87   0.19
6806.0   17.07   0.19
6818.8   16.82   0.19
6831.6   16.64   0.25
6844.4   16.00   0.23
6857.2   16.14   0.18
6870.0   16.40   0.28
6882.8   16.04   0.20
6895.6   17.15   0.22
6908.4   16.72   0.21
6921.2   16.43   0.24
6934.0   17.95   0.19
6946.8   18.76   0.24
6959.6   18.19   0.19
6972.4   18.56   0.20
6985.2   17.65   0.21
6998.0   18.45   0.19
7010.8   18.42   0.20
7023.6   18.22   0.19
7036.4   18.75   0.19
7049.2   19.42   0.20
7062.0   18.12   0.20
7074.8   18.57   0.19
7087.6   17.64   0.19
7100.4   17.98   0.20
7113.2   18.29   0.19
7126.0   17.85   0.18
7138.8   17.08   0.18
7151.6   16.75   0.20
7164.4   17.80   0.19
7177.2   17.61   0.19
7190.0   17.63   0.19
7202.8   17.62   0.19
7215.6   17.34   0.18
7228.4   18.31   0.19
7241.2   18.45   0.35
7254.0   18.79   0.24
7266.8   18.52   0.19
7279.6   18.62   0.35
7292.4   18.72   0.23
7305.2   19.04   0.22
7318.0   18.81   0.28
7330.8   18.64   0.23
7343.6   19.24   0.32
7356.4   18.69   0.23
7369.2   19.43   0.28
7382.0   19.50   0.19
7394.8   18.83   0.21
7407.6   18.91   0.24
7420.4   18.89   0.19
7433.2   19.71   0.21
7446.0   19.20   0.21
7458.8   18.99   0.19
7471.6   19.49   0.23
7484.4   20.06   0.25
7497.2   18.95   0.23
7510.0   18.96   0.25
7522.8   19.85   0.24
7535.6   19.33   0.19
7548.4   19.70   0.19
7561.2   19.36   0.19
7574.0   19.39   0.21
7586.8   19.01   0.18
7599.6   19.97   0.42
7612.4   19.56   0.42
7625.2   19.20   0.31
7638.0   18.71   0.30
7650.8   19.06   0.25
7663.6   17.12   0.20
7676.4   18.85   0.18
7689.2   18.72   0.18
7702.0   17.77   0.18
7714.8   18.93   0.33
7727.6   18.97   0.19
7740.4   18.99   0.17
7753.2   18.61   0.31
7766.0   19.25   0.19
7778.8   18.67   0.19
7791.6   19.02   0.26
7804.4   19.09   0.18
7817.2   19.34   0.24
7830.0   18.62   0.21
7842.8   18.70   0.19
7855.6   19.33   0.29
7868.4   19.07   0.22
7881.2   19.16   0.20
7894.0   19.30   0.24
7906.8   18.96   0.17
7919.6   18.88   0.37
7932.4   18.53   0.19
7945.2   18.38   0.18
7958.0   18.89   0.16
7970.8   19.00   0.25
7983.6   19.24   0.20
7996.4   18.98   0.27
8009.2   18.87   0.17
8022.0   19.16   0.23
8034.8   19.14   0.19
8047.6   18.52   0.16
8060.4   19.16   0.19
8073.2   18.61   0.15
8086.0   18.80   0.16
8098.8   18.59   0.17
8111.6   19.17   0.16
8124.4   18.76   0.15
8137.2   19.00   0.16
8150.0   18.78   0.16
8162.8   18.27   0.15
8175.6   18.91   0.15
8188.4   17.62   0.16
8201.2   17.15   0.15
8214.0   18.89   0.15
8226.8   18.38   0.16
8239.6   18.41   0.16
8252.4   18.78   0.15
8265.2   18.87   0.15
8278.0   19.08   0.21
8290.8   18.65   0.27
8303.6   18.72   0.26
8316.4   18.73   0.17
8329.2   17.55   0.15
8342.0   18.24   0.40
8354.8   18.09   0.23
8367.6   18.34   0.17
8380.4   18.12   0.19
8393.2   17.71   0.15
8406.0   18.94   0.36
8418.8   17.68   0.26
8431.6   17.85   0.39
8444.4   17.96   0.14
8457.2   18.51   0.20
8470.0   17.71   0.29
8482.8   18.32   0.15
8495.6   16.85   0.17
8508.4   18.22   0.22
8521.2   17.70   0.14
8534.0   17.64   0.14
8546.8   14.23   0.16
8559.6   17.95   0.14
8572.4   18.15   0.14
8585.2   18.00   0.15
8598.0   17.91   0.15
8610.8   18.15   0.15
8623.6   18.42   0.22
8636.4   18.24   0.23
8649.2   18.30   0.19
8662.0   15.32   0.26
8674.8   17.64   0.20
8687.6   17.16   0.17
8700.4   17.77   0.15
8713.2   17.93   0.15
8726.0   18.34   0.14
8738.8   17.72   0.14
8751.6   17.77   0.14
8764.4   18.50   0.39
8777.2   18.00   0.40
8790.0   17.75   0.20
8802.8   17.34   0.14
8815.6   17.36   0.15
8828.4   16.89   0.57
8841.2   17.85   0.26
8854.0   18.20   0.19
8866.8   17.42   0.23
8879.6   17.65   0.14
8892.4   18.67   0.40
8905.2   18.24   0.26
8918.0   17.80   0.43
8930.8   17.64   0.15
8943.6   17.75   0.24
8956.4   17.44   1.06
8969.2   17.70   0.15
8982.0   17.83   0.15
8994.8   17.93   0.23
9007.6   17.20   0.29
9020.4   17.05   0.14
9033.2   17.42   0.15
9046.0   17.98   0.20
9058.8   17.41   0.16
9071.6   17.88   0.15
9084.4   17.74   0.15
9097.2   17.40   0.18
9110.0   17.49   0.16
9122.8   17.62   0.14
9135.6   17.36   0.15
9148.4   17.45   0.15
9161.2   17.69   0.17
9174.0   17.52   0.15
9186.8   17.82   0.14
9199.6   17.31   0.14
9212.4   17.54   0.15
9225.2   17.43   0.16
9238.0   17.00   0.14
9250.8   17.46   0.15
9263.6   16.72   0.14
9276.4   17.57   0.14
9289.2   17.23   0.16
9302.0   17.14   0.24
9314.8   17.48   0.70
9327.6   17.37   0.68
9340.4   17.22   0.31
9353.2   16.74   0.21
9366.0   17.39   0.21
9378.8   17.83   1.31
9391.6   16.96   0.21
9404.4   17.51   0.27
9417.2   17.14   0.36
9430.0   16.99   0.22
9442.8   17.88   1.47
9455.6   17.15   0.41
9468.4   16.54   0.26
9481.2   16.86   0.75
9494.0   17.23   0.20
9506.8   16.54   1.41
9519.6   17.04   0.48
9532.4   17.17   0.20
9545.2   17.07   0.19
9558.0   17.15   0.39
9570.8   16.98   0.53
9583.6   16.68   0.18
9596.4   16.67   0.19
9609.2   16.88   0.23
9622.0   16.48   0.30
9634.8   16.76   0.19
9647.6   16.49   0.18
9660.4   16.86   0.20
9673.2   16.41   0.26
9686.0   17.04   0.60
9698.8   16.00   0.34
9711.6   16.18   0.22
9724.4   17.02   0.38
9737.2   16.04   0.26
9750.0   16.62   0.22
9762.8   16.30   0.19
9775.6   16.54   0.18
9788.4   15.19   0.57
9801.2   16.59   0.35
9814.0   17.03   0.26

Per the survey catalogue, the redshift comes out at 0.00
